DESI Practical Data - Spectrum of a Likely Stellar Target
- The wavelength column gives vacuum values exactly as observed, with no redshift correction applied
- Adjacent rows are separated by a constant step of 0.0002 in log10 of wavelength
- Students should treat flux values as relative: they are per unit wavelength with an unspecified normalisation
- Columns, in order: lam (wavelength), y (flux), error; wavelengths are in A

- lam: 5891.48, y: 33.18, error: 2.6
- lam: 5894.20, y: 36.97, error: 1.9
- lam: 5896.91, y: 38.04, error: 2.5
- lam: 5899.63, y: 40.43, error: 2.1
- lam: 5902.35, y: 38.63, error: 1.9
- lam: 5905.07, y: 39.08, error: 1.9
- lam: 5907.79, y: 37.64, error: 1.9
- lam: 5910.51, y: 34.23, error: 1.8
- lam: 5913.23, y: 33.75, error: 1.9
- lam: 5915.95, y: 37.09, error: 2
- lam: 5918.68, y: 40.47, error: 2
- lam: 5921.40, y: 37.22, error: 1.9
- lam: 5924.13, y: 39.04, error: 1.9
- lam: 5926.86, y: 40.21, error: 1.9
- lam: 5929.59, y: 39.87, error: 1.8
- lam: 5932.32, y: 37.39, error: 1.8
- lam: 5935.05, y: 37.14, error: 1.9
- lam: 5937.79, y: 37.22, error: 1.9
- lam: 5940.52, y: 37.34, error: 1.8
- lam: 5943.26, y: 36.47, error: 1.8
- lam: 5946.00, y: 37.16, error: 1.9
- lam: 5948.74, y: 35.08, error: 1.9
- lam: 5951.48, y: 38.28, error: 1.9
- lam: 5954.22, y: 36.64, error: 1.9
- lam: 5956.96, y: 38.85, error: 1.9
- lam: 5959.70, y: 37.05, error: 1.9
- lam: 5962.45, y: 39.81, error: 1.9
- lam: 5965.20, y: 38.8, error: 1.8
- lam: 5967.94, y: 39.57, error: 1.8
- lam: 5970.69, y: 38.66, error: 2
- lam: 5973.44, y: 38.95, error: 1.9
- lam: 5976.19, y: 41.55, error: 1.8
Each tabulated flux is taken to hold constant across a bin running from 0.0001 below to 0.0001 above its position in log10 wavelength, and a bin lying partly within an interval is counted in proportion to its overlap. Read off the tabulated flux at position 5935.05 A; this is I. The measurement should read 37.14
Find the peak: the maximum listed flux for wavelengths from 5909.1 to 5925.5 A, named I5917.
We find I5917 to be 40.47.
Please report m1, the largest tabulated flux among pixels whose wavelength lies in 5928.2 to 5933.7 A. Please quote 39.87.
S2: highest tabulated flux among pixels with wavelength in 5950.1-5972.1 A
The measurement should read 39.81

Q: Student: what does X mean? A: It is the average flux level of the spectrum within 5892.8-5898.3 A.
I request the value 37.5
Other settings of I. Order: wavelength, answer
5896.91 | 38.04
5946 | 37.16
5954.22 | 36.64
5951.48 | 38.28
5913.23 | 33.75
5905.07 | 39.08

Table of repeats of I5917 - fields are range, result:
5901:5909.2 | 39.08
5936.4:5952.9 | 38.28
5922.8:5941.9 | 40.21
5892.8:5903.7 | 40.43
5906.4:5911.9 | 37.64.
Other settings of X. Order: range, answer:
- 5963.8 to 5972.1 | 39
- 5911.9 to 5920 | 37.1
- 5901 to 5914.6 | 36.7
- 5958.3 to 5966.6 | 38.6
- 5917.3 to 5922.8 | 38.8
